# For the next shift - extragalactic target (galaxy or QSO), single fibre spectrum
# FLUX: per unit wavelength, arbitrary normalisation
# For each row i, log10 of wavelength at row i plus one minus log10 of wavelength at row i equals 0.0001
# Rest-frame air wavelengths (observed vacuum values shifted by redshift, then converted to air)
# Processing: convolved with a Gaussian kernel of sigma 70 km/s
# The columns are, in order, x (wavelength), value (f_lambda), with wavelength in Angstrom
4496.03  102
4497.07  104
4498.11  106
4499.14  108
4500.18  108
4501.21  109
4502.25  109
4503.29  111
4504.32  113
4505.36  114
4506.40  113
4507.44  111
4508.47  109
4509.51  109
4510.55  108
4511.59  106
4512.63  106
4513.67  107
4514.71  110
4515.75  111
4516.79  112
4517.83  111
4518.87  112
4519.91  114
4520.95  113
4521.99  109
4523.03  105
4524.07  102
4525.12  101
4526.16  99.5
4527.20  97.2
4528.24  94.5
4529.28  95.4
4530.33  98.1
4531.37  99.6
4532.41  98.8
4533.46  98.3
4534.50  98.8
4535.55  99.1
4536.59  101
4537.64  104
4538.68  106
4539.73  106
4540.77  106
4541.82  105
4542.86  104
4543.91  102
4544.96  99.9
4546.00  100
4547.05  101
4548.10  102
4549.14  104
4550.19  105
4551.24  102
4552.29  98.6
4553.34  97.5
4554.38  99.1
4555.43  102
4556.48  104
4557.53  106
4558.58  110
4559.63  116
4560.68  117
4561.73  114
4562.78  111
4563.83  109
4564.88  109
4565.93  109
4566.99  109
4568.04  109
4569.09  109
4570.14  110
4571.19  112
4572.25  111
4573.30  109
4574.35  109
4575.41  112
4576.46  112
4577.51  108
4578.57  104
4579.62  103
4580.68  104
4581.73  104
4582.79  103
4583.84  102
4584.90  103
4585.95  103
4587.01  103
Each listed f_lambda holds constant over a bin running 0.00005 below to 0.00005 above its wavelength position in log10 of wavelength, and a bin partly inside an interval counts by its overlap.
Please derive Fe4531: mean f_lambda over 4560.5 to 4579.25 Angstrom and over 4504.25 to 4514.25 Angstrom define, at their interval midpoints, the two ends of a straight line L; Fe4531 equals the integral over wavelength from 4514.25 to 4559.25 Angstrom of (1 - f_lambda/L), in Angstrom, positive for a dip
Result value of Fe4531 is 2.57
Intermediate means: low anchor 109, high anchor 110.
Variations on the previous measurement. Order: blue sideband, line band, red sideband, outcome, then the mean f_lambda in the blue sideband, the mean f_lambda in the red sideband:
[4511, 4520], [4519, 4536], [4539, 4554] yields 0.8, 110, 102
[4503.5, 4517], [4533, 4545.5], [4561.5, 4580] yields 0.8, 110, 109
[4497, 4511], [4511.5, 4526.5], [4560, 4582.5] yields 0.2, 110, 109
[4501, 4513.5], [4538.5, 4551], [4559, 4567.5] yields 0.9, 110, 112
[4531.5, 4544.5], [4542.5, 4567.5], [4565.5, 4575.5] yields 0.2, 102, 110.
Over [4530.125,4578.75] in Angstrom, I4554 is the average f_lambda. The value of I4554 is 106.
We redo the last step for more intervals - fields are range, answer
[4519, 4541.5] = 102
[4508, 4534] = 105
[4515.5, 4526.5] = 108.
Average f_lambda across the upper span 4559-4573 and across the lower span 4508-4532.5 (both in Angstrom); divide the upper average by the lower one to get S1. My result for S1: 1.05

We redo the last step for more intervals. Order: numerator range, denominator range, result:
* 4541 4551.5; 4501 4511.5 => 0.93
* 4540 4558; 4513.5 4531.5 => 0.97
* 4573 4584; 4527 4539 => 1.07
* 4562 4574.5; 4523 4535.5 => 1.11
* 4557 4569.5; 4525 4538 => 1.12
